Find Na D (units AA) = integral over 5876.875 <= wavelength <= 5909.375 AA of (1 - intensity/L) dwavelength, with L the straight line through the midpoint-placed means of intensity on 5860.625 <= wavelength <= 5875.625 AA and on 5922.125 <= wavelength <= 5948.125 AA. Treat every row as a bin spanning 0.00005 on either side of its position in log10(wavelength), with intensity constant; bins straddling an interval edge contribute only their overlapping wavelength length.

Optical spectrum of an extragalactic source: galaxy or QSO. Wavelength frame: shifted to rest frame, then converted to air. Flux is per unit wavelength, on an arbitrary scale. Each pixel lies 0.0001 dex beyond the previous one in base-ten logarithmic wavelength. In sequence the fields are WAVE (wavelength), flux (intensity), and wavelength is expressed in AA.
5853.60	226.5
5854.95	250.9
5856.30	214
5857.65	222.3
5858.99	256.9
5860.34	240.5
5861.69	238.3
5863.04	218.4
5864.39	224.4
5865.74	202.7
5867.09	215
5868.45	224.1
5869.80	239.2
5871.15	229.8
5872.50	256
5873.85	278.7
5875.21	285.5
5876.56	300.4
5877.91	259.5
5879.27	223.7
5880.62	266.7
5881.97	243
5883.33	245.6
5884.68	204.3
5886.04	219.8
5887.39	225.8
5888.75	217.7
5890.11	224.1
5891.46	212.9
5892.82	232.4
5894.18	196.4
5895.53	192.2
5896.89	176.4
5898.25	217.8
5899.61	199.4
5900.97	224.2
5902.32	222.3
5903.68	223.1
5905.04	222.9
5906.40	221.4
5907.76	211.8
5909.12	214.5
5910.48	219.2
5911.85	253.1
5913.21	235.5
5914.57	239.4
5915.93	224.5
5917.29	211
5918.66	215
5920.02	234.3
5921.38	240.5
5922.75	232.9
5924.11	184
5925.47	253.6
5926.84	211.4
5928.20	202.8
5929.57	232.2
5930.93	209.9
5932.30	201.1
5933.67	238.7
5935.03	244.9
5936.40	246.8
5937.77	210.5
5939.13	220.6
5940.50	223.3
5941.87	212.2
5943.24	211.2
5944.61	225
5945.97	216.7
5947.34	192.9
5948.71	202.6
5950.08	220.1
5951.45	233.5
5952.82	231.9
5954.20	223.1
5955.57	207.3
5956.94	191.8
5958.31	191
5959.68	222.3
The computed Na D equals 1.2 AA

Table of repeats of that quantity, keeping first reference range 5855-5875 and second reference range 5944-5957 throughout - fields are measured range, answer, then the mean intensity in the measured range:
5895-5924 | 0.60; 220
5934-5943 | -0.32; 226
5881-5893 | 0.21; 226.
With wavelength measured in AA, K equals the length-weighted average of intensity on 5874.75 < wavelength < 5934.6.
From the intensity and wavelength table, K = 225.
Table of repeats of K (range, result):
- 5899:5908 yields 218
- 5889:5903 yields 210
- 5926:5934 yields 216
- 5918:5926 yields 226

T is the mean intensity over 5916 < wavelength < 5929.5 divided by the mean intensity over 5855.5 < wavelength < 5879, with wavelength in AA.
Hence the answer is 0.92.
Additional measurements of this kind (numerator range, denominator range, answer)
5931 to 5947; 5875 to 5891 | 0.92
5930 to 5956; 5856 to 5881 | 0.91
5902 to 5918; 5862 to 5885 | 0.93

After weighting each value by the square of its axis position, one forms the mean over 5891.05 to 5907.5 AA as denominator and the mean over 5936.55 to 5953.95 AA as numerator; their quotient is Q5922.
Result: 1.0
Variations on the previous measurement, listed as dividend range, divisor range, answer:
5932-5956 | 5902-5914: 0.99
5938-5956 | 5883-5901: 1.04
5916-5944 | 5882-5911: 1.04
